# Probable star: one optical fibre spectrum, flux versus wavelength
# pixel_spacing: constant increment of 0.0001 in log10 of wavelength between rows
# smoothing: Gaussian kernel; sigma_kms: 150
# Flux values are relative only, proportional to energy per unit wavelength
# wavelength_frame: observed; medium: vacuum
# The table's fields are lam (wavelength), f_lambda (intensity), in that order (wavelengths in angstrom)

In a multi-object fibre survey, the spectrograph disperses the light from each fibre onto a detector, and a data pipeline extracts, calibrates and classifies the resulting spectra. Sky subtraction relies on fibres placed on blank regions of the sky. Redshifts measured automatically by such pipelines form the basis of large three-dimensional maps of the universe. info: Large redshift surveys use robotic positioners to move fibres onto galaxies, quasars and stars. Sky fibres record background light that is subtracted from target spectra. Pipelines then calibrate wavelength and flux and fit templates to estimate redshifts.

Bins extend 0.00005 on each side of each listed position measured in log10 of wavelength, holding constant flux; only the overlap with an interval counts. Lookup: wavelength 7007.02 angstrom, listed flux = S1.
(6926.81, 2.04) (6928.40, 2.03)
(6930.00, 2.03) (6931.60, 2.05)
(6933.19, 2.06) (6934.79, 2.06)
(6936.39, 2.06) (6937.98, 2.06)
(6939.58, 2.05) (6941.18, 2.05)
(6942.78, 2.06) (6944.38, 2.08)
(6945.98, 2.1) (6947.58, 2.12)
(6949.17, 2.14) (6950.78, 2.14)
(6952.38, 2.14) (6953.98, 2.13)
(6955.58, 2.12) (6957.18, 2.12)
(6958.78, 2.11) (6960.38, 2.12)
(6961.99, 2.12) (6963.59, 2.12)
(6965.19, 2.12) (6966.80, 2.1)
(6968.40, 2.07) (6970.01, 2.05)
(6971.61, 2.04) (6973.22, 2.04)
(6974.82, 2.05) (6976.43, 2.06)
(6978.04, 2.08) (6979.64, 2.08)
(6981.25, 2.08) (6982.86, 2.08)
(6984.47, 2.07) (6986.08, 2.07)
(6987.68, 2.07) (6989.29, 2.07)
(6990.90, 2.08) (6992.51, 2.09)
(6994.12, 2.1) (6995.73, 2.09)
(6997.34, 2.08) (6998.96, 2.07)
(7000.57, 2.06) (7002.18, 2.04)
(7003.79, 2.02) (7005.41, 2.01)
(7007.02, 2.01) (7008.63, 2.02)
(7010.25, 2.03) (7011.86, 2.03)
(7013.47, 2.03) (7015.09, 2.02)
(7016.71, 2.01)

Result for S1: 2.01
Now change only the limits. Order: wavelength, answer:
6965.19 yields 2.12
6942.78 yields 2.06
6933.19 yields 2.06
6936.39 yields 2.06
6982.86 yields 2.08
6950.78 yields 2.14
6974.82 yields 2.05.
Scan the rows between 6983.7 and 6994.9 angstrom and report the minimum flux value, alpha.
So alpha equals 2.07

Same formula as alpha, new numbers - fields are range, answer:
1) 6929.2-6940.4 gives 2.03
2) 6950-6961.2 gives 2.11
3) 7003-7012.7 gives 2.01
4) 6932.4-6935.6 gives 2.06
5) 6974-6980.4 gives 2.05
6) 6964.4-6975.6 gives 2.04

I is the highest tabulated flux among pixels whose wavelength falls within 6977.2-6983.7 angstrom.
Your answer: 2.08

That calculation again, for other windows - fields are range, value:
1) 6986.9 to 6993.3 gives 2.09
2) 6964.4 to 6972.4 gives 2.12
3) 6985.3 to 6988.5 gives 2.07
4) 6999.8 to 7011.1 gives 2.06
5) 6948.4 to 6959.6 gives 2.14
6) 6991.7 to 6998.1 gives 2.1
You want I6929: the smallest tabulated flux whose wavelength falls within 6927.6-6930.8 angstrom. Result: 2.03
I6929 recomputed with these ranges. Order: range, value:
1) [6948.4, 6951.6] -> 2.14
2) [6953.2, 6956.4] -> 2.12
